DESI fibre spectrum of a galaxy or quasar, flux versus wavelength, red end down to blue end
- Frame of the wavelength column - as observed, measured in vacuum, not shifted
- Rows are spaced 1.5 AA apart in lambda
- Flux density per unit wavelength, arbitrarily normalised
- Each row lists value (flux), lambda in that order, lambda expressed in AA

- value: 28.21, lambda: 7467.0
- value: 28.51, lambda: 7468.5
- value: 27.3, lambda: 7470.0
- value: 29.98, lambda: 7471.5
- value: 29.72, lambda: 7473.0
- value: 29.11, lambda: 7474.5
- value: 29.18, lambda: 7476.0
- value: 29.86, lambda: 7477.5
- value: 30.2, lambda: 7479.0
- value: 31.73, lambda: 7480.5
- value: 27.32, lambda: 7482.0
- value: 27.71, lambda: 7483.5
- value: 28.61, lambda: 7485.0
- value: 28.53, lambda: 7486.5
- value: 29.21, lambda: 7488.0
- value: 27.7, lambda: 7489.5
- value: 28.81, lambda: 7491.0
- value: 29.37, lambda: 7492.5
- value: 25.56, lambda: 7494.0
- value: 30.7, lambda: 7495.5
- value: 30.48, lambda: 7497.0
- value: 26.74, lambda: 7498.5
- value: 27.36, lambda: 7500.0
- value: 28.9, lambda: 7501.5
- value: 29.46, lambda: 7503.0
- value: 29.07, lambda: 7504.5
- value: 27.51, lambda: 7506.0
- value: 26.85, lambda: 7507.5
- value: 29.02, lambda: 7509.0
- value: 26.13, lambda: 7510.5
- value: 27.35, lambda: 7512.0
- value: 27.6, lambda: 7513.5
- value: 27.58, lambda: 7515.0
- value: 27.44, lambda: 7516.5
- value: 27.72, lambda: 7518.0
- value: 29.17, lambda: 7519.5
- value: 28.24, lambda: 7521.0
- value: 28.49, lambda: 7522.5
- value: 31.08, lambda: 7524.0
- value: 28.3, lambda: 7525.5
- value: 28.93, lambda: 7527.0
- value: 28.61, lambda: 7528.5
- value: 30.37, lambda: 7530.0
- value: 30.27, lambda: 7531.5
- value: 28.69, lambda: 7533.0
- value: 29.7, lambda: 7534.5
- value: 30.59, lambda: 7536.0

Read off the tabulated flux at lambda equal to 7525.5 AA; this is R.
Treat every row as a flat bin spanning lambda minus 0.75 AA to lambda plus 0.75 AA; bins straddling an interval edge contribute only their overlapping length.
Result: 28.3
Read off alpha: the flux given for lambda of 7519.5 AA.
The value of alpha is 29.17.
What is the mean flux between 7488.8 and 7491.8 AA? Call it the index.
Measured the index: 28.3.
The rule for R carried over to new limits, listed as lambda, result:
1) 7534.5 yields 29.7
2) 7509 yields 29.02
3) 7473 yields 29.72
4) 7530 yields 30.37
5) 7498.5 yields 26.74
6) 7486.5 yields 28.53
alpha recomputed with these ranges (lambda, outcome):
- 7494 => 25.56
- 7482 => 27.32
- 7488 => 29.21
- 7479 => 30.2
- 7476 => 29.18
